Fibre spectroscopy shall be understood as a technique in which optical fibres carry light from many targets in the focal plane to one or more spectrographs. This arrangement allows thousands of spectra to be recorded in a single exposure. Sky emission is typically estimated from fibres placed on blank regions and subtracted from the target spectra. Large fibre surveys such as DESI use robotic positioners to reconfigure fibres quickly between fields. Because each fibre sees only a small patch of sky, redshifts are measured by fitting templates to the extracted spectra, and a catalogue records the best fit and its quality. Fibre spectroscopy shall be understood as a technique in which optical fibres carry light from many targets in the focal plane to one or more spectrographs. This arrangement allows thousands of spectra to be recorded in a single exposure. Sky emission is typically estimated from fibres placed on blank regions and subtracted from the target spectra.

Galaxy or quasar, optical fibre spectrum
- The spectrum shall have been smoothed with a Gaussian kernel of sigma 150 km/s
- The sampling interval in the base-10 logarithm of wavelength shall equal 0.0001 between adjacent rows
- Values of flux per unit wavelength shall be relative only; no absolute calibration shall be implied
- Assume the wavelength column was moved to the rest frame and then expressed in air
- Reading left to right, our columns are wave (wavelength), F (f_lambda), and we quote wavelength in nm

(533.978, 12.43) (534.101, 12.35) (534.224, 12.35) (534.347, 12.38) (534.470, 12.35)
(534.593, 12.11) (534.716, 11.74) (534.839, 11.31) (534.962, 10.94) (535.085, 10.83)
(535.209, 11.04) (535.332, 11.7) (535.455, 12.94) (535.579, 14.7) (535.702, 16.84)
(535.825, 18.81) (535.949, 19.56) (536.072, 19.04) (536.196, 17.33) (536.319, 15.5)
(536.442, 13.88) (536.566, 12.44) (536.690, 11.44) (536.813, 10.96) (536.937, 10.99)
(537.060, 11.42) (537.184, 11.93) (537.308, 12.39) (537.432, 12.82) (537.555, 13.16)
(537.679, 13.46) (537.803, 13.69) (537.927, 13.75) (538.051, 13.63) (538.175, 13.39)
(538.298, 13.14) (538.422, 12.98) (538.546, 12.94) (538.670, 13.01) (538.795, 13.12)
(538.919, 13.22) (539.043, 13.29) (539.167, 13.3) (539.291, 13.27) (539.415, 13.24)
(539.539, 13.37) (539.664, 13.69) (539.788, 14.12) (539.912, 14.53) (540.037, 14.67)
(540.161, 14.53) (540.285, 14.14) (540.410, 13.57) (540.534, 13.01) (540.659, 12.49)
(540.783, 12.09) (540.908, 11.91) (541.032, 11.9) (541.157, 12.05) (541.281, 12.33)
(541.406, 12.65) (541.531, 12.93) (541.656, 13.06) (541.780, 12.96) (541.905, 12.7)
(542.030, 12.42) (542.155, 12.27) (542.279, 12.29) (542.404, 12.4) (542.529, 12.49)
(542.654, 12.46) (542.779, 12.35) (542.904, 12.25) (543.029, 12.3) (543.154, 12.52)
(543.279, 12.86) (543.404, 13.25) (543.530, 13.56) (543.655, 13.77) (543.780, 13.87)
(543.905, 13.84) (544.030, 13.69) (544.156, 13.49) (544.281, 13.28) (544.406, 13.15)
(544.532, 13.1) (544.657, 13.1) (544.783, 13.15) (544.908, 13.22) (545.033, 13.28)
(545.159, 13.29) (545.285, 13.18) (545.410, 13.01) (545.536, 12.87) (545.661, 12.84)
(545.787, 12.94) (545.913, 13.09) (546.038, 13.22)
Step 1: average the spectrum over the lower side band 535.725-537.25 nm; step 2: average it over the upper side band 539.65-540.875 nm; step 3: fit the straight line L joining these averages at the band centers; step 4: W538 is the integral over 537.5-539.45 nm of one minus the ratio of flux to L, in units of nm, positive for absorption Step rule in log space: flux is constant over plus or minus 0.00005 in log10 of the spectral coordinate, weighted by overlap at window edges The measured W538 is 0.105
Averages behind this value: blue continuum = 14.5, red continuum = 13.6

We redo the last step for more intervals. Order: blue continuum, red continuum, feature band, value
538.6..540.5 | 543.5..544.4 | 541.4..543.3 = 0.15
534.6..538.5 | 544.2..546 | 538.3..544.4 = 0.10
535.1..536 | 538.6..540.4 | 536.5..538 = 0.20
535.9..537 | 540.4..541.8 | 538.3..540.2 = -0.03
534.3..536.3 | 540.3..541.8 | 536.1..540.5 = -0.03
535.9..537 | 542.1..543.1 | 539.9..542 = -0.01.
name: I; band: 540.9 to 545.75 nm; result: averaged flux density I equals 12.9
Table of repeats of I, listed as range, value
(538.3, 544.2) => 13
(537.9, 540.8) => 13.5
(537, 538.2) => 12.9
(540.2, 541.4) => 12.7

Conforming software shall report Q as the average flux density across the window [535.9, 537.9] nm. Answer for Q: 13.7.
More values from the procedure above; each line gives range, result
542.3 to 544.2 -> 13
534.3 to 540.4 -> 13.5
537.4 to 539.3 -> 13.3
